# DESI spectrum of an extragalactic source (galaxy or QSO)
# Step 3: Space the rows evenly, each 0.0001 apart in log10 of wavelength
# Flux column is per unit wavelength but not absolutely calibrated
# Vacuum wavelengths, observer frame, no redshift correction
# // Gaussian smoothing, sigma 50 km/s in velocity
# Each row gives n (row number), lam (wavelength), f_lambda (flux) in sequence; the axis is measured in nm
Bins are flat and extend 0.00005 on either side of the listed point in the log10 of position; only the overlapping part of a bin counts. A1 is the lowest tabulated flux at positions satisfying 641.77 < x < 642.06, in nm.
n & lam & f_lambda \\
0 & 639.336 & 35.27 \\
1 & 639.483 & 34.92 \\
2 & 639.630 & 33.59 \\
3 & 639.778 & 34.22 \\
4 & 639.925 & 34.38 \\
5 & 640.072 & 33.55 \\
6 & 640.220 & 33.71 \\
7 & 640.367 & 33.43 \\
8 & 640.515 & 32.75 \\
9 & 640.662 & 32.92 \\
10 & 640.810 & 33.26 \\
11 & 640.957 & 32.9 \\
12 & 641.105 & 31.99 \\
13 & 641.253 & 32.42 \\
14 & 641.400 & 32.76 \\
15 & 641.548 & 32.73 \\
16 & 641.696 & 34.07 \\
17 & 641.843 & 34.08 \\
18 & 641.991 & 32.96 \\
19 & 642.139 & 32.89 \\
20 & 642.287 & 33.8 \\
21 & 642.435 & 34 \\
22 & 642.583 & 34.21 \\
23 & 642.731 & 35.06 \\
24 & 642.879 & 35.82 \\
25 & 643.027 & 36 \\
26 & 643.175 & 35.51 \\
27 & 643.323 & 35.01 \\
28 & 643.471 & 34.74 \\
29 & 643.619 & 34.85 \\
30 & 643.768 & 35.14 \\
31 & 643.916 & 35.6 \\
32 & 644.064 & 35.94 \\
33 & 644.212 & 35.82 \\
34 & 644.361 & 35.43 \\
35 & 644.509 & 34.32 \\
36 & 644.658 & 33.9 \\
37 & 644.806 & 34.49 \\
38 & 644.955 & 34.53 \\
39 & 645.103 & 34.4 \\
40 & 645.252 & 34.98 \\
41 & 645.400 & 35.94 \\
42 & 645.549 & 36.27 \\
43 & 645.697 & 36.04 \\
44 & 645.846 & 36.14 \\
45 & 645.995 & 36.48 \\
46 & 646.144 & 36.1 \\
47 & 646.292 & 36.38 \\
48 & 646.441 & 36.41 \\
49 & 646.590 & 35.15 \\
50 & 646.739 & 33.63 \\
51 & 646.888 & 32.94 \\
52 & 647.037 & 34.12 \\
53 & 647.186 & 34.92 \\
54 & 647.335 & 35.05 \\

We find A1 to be 32.96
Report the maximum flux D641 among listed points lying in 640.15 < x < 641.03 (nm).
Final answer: 33.71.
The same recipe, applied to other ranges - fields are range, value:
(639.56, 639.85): 34.22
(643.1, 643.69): 35.51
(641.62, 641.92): 34.08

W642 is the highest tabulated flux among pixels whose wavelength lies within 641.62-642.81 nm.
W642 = 35.06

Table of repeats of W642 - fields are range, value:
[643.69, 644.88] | 35.94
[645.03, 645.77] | 36.27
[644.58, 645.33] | 34.98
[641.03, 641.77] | 34.07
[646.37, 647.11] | 36.41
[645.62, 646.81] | 36.48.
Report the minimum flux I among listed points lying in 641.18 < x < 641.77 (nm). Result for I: 32.42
